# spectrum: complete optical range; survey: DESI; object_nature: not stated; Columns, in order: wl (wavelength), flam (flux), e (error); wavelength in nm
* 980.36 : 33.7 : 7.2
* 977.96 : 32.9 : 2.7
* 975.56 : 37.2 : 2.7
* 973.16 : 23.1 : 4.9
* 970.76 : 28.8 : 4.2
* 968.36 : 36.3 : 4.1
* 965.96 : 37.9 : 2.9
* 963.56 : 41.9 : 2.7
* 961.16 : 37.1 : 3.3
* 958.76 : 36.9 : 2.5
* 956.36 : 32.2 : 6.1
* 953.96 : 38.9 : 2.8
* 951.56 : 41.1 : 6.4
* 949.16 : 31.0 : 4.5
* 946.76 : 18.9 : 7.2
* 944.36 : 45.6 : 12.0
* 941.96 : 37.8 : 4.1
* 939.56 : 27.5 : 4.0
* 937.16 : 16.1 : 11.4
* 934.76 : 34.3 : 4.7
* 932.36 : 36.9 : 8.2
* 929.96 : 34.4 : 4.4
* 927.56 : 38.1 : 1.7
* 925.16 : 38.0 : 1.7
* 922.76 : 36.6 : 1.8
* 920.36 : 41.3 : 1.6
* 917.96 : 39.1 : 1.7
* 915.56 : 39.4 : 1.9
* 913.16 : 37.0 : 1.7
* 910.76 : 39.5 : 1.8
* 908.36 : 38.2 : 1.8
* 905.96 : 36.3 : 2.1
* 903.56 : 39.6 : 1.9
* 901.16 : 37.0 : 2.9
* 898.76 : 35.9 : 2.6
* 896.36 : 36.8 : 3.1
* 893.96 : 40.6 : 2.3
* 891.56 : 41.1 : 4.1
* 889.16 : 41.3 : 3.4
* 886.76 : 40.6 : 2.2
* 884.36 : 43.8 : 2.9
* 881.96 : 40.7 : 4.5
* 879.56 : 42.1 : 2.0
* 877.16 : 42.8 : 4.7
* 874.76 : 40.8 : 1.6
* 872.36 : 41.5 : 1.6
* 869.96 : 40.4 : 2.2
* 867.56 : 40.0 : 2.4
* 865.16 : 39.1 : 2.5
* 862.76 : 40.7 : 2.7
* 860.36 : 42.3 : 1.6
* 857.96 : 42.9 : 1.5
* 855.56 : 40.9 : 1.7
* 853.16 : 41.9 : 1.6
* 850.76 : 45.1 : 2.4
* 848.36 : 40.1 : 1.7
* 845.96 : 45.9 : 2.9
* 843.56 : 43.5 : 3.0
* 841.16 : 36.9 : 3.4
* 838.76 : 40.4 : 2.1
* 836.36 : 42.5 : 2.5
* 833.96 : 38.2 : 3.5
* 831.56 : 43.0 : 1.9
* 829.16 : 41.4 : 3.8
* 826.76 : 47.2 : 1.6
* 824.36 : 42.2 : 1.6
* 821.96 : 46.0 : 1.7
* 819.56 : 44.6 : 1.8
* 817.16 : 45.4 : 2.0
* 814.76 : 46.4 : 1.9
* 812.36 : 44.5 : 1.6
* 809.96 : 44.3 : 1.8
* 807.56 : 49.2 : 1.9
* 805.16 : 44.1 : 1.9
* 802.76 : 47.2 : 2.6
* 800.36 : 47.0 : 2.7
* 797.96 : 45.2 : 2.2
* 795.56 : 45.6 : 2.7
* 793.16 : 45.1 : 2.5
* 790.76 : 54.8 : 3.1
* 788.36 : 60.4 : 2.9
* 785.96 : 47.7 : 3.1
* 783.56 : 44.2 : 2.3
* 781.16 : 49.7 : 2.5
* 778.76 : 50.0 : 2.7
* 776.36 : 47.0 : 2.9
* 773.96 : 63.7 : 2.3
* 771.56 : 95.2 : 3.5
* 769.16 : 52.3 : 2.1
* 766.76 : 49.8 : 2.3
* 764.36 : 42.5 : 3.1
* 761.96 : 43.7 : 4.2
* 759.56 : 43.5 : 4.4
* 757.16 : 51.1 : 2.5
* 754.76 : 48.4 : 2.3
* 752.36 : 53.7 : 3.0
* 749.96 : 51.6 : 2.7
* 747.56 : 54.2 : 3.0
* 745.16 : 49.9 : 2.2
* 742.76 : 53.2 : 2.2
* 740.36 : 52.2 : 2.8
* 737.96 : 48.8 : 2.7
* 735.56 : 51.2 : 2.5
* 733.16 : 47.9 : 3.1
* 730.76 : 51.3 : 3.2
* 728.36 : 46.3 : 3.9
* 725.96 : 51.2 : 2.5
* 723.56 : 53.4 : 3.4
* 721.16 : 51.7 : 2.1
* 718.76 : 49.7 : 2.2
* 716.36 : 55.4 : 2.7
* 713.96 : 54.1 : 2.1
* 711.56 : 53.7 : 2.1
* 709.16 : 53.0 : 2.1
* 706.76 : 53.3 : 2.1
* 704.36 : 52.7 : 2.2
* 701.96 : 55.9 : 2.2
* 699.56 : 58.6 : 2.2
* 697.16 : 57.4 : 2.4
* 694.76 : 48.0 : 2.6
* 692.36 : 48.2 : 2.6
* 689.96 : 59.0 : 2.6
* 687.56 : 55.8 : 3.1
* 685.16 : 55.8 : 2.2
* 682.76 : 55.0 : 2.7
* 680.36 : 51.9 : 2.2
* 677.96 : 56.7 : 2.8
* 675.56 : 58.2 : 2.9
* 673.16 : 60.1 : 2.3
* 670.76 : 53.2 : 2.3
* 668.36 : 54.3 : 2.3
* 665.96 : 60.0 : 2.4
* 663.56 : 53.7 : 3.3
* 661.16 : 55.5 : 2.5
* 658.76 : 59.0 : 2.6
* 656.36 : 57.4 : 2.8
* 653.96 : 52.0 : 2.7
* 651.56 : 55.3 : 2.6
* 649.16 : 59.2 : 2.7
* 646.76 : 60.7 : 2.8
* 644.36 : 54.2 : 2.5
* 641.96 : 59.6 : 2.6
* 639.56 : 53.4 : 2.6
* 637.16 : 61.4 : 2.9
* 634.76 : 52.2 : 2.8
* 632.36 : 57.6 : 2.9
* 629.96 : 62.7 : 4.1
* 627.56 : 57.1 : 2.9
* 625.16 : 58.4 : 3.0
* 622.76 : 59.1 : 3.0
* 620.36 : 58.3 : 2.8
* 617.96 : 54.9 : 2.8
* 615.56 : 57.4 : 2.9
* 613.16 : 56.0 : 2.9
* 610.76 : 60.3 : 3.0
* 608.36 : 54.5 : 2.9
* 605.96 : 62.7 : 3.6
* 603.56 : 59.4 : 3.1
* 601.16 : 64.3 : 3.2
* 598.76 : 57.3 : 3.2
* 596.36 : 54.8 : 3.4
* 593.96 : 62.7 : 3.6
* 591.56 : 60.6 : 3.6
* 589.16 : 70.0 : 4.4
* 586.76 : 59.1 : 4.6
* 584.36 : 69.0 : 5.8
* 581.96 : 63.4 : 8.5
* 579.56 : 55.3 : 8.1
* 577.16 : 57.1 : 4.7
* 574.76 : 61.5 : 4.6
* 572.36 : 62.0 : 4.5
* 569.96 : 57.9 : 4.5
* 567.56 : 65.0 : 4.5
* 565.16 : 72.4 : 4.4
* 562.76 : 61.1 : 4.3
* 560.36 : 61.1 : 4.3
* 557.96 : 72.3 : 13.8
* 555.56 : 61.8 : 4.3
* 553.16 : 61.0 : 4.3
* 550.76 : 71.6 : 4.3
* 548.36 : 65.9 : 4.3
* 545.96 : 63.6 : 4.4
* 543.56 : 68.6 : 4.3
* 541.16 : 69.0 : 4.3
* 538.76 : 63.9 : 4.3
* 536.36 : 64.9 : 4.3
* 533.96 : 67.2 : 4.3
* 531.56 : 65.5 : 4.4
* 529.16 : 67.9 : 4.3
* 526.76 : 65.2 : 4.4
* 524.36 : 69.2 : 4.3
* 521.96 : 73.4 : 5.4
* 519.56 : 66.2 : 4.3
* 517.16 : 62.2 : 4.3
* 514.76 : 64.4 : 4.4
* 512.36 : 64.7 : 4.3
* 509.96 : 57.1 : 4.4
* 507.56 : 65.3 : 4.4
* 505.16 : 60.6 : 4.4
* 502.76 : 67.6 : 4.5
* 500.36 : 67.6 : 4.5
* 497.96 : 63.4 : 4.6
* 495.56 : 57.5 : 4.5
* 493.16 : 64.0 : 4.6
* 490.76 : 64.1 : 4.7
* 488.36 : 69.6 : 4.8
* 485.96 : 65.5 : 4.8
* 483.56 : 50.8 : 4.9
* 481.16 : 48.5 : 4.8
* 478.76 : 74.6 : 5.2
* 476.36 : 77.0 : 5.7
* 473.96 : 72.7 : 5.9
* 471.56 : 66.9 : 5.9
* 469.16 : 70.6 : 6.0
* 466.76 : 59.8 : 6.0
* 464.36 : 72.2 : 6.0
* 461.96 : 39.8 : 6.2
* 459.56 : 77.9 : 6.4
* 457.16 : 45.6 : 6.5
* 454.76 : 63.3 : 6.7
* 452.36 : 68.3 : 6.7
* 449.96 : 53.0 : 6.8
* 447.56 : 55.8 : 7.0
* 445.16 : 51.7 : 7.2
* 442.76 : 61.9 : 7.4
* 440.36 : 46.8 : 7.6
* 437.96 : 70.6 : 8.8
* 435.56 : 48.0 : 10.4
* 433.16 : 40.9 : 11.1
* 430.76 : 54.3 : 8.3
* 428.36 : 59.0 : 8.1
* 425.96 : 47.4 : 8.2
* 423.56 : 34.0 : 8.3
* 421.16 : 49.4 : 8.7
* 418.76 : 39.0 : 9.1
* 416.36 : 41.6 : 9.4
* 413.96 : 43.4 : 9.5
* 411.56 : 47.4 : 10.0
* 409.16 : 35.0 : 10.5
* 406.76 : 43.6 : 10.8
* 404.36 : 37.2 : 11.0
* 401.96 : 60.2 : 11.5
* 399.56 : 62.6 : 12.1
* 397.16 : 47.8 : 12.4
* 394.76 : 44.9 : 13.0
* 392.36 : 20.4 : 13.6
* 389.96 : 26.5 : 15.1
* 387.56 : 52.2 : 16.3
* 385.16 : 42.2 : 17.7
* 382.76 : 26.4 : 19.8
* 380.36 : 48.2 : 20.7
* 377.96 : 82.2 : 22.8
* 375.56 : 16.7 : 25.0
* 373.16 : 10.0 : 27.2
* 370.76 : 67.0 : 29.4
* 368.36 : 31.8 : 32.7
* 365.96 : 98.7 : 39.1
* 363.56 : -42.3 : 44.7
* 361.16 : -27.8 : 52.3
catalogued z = 0.175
